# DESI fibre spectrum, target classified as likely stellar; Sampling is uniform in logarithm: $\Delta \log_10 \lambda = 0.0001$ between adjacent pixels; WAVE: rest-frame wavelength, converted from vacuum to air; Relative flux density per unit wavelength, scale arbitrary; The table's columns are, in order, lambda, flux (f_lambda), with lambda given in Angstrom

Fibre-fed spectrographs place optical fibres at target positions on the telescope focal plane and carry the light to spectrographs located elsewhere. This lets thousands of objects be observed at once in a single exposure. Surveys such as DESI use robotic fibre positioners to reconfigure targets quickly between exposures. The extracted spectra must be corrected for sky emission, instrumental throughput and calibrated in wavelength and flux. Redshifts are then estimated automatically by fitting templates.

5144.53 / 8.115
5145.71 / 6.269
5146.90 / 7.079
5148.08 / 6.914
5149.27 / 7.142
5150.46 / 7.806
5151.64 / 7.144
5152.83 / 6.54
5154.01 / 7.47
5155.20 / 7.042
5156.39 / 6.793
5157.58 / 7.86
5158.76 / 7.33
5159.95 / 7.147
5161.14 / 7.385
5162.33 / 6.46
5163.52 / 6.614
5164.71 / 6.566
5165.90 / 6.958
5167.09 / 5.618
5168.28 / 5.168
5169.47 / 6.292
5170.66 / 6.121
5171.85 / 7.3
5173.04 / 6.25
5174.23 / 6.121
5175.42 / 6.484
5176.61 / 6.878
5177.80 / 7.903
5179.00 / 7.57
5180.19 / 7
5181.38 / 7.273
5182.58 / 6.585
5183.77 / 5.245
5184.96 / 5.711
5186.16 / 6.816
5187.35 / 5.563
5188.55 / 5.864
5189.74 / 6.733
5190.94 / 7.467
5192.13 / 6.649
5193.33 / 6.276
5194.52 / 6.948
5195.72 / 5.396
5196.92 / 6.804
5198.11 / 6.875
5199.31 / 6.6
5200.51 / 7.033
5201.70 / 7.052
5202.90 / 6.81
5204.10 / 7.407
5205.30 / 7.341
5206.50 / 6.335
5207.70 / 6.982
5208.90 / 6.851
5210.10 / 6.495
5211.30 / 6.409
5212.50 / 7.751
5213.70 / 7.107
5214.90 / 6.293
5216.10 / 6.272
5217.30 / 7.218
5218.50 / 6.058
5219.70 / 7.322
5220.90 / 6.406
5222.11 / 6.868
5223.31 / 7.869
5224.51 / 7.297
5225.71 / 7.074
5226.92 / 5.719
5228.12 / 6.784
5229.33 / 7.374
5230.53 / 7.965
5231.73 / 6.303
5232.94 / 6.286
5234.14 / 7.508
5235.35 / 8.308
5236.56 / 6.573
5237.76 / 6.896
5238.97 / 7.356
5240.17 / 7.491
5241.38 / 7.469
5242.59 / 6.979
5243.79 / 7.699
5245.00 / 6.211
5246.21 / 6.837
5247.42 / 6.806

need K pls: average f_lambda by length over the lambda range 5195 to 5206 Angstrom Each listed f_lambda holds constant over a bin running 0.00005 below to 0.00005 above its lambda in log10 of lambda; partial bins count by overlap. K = 6.81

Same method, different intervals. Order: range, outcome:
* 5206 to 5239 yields 6.91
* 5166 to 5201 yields 6.51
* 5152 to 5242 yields 6.8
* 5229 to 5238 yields 7.16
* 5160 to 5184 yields 6.62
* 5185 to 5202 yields 6.54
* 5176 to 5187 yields 6.75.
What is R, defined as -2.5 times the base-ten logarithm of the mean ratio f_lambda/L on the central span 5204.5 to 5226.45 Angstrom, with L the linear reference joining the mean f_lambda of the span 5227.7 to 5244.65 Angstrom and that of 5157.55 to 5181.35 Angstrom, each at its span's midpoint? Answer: 0.028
